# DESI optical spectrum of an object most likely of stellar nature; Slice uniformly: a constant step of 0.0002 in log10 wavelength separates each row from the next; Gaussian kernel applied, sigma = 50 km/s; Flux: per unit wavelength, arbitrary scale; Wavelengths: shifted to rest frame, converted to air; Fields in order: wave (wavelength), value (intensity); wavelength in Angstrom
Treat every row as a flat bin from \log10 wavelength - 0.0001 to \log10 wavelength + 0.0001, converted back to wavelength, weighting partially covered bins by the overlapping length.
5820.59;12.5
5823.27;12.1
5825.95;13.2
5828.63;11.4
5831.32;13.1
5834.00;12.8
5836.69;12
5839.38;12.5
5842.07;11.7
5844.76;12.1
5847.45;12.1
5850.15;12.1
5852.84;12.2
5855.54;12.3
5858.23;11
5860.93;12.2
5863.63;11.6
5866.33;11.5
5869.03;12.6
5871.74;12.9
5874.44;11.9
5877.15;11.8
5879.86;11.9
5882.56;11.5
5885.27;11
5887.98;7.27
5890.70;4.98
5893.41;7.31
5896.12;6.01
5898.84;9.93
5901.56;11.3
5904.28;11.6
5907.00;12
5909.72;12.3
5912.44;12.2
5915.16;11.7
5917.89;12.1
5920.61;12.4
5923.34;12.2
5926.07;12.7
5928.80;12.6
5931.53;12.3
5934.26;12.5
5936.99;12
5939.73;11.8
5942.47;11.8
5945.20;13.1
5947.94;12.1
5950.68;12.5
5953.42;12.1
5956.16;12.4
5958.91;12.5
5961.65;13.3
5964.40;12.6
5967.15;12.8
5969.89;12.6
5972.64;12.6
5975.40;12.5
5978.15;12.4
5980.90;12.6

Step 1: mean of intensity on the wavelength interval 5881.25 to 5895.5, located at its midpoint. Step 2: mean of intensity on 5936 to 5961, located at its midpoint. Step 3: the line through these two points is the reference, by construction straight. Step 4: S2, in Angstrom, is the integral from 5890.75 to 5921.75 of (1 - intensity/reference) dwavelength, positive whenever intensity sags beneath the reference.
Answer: -3.3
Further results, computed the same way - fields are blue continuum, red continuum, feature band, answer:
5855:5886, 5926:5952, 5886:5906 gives 5.89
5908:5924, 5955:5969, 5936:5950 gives 0.34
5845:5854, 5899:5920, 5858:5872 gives 0.08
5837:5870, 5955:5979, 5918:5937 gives 0.02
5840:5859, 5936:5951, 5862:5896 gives 4.73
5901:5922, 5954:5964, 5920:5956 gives 0.12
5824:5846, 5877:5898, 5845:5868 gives -2.11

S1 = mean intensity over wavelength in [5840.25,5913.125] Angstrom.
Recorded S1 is 11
